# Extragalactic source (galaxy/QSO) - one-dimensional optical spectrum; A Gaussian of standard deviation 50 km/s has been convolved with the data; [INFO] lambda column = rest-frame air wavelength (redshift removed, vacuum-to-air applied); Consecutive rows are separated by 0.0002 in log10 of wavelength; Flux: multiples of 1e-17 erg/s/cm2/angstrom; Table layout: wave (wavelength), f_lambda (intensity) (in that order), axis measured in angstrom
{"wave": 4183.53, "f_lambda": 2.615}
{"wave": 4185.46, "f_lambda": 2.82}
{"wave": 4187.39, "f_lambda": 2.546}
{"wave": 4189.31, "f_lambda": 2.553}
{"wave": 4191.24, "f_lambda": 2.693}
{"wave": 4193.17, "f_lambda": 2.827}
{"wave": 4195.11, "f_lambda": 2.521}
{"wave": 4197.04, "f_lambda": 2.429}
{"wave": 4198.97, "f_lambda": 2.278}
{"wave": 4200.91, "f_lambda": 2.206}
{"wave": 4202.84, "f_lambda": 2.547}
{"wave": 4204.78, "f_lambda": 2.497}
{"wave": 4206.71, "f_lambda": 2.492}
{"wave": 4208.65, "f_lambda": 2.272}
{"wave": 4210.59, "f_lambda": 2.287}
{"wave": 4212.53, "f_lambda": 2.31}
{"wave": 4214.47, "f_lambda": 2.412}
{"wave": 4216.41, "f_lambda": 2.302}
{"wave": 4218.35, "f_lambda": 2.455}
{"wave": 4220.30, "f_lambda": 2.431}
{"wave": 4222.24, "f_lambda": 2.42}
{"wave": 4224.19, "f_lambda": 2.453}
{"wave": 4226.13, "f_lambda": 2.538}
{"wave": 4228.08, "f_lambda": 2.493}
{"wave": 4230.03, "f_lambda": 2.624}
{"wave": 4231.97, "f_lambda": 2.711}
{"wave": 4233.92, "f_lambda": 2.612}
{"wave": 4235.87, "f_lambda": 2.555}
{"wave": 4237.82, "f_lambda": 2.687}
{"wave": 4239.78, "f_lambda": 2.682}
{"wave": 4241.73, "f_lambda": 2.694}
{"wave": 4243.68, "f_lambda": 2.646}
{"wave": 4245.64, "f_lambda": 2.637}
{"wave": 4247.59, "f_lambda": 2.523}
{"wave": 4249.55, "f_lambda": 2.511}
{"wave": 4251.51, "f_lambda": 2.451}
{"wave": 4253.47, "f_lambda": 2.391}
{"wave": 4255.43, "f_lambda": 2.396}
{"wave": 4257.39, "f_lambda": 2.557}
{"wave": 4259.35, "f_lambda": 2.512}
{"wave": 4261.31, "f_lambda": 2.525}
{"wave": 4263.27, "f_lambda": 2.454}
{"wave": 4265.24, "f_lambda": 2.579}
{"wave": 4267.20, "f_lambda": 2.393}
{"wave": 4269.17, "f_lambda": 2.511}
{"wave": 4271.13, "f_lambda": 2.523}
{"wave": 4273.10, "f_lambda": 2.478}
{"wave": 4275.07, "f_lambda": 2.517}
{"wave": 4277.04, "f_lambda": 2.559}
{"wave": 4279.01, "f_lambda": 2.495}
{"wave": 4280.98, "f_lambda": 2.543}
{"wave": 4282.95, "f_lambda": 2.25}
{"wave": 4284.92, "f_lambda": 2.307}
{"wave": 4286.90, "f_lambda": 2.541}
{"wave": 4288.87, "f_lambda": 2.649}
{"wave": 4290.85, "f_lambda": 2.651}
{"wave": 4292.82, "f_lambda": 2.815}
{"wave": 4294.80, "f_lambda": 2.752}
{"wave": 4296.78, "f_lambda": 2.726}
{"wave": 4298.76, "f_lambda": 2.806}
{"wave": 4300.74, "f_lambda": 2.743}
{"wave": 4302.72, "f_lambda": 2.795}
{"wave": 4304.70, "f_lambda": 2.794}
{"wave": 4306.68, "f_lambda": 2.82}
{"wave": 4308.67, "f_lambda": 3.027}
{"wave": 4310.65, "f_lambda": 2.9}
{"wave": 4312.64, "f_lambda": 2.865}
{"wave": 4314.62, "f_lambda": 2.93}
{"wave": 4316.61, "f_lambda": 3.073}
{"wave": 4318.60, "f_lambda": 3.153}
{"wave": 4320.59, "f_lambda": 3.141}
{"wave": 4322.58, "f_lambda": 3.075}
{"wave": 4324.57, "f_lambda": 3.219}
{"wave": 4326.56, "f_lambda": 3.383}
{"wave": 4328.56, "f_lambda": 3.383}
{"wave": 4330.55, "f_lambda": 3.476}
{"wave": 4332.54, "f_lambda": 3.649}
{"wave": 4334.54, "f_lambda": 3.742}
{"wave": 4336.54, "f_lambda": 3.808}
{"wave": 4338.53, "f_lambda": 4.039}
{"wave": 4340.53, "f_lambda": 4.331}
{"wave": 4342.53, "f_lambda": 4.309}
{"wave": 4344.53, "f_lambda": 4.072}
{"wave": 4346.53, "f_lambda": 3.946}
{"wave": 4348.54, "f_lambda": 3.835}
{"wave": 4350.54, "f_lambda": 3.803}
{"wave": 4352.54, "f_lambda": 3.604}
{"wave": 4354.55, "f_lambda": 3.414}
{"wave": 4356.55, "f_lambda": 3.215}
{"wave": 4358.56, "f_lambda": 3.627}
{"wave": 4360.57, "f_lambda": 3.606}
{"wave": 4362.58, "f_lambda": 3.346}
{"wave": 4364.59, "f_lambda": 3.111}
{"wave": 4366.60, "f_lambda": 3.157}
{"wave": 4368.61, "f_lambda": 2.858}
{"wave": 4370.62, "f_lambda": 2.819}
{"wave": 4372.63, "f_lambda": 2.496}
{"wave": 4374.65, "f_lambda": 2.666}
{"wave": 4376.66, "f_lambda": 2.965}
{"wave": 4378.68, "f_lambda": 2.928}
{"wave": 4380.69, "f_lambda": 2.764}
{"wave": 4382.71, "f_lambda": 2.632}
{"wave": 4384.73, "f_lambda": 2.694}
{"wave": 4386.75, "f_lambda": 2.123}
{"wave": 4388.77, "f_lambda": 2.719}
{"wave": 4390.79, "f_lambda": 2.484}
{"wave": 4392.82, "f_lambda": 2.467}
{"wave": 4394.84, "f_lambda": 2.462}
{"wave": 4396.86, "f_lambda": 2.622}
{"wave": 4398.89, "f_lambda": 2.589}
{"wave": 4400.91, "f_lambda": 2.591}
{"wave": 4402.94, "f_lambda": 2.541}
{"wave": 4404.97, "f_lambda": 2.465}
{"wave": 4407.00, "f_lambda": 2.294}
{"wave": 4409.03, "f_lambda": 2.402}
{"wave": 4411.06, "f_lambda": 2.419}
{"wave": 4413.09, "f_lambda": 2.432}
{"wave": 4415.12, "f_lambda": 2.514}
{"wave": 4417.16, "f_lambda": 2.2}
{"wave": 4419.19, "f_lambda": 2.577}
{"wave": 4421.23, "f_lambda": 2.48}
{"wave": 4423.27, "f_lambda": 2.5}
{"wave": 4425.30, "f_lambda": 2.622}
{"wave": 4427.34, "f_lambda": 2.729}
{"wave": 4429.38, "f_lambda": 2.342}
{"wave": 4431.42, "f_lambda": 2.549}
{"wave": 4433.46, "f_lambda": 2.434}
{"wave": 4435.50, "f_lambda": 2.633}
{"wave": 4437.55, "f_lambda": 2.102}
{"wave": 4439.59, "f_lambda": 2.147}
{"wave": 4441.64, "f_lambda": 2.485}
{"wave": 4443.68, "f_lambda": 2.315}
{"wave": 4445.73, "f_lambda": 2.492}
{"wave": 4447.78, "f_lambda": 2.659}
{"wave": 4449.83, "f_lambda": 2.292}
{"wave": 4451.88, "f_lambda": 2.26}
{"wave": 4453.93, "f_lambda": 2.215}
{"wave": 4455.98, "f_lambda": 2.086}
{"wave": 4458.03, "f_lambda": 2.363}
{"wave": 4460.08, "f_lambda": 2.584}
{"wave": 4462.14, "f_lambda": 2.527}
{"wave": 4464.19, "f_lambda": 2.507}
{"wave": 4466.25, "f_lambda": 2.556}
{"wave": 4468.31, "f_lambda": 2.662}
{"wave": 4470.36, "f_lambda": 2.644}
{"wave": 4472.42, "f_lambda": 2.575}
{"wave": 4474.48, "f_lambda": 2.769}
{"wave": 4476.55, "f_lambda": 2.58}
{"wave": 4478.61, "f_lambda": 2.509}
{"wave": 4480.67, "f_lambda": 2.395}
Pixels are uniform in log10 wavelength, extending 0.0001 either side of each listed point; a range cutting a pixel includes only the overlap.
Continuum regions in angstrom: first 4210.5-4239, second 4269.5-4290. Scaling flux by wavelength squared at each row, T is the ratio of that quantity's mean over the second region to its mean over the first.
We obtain 1.02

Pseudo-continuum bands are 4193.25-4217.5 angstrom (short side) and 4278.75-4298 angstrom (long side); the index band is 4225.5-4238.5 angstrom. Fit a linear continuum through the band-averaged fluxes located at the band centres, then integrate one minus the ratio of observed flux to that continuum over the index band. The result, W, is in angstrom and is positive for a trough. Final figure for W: -0.8 angstrom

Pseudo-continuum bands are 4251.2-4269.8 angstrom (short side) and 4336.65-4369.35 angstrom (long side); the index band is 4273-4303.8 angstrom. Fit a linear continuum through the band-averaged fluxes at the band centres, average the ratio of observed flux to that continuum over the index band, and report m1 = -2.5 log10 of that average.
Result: 0.090 mag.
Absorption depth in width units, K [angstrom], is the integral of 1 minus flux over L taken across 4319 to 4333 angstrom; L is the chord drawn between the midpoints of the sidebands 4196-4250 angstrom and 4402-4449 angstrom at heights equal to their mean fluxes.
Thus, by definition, -4.8 angstrom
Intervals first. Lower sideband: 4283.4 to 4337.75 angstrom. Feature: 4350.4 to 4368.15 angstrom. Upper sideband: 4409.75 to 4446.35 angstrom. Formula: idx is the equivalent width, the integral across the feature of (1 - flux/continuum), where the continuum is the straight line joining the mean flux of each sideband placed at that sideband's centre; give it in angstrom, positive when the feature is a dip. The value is -4.0 angstrom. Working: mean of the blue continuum 3.01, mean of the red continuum 2.44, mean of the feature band 3.4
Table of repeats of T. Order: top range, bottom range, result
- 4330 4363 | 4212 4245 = 1.57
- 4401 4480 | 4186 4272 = 1.08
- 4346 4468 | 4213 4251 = 1.14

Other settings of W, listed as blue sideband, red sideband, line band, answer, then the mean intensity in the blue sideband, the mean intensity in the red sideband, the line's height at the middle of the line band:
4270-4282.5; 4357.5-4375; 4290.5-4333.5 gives -4.2 angstrom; 2.51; 3.09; 2.74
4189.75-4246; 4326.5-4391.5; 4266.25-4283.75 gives 2.2 angstrom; 2.51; 3.3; 2.83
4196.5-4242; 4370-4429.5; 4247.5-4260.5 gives 0.1 angstrom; 2.47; 2.55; 2.49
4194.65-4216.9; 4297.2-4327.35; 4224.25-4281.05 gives 2.0 angstrom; 2.38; 2.97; 2.64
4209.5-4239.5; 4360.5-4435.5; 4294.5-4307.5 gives -1.2 angstrom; 2.49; 2.62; 2.55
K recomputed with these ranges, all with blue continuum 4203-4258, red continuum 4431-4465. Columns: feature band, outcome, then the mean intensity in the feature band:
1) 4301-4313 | -1.9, 2.86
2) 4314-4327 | -3.6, 3.13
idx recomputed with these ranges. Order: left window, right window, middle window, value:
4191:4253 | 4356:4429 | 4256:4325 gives -3.2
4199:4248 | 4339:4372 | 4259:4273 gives 1.7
